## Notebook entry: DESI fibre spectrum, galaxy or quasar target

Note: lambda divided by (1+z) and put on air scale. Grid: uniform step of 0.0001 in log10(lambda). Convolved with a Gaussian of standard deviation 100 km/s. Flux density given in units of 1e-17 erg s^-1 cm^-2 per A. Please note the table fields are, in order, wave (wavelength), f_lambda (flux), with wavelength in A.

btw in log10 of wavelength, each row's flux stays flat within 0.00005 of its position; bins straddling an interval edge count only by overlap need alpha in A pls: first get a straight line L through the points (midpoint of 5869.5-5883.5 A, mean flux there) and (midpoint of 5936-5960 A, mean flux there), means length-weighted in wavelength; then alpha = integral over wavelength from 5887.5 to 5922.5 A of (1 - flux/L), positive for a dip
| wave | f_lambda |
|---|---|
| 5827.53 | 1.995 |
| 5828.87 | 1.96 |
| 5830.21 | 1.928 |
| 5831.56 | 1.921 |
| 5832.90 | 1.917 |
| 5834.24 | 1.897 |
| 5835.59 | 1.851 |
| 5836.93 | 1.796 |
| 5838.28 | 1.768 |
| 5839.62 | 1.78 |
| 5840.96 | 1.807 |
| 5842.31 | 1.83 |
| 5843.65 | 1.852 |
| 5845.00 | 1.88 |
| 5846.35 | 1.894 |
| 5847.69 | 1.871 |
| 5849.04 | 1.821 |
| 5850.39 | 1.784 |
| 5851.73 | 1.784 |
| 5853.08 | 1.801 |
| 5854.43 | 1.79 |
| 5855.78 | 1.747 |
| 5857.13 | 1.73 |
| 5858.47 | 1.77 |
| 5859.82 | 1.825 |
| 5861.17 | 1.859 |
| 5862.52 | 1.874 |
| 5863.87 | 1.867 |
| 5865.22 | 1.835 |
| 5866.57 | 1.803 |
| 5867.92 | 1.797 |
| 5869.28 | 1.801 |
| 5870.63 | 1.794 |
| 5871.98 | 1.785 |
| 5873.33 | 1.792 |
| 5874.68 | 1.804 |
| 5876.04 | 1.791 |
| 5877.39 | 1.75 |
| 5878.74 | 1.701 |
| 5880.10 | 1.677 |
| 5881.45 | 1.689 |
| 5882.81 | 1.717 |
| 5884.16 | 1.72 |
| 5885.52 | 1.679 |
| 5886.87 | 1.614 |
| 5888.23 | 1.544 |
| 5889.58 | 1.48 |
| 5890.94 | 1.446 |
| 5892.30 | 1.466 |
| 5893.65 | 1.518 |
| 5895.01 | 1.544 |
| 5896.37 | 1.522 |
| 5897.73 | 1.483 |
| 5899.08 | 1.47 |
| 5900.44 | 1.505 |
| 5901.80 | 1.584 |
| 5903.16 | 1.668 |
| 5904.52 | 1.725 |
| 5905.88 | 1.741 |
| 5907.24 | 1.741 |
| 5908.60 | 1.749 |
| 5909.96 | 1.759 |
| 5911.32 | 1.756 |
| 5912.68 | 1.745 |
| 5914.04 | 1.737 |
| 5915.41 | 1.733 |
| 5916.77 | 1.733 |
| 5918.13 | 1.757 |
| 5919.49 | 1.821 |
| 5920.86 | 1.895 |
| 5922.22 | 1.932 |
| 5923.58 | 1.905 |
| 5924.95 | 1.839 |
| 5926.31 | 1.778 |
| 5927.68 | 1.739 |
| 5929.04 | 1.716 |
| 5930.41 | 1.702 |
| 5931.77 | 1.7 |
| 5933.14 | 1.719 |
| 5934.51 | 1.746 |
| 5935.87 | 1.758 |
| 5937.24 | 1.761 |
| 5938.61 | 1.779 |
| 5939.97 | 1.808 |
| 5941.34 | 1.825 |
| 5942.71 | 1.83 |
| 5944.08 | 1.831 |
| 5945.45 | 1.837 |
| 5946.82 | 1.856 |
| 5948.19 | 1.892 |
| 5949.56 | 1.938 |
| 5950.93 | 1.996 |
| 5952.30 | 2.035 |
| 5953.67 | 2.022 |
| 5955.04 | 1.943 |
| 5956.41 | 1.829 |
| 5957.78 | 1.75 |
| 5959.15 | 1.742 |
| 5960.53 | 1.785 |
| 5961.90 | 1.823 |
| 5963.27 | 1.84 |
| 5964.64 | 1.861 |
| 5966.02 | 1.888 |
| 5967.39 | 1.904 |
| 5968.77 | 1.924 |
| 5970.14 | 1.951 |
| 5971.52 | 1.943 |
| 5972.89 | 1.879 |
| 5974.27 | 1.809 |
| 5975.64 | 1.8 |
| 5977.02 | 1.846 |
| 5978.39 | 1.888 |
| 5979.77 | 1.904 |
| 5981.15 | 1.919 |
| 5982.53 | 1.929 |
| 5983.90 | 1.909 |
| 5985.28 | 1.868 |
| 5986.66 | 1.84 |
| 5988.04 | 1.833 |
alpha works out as 2.8 A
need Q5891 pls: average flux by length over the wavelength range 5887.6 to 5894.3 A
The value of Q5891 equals 1.49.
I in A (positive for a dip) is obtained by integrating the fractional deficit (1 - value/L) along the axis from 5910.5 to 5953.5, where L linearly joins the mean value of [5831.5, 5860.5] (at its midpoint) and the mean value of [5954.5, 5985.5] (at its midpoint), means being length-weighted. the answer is 0.95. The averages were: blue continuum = 1.82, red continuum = 1.87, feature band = 1.81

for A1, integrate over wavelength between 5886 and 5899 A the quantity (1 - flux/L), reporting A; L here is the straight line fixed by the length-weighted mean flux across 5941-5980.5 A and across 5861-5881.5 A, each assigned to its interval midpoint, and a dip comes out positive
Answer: 2.1 A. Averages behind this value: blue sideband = 1.79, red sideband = 1.88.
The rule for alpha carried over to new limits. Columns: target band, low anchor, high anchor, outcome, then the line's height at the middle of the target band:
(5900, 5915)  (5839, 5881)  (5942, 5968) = 1.1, 1.84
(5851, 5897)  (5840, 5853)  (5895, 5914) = 0.9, 1.75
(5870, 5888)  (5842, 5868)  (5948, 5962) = 1.1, 1.84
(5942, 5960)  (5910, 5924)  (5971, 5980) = -0.5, 1.84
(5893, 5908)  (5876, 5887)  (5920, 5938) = 1.2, 1.74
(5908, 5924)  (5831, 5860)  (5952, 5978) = 0.5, 1.85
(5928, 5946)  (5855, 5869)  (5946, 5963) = 1.0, 1.87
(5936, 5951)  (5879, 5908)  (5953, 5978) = -0.5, 1.78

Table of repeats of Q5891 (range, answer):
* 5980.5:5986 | 1.91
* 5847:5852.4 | 1.82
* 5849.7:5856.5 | 1.78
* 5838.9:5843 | 1.81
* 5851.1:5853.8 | 1.79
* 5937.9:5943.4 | 1.81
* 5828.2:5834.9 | 1.93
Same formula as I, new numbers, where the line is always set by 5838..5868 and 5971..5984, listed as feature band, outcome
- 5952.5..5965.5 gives 0.1 A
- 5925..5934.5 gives 0.6 A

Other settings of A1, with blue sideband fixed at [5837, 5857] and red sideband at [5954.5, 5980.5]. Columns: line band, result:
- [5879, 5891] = 1.3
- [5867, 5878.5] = 0.2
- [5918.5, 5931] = 0.2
